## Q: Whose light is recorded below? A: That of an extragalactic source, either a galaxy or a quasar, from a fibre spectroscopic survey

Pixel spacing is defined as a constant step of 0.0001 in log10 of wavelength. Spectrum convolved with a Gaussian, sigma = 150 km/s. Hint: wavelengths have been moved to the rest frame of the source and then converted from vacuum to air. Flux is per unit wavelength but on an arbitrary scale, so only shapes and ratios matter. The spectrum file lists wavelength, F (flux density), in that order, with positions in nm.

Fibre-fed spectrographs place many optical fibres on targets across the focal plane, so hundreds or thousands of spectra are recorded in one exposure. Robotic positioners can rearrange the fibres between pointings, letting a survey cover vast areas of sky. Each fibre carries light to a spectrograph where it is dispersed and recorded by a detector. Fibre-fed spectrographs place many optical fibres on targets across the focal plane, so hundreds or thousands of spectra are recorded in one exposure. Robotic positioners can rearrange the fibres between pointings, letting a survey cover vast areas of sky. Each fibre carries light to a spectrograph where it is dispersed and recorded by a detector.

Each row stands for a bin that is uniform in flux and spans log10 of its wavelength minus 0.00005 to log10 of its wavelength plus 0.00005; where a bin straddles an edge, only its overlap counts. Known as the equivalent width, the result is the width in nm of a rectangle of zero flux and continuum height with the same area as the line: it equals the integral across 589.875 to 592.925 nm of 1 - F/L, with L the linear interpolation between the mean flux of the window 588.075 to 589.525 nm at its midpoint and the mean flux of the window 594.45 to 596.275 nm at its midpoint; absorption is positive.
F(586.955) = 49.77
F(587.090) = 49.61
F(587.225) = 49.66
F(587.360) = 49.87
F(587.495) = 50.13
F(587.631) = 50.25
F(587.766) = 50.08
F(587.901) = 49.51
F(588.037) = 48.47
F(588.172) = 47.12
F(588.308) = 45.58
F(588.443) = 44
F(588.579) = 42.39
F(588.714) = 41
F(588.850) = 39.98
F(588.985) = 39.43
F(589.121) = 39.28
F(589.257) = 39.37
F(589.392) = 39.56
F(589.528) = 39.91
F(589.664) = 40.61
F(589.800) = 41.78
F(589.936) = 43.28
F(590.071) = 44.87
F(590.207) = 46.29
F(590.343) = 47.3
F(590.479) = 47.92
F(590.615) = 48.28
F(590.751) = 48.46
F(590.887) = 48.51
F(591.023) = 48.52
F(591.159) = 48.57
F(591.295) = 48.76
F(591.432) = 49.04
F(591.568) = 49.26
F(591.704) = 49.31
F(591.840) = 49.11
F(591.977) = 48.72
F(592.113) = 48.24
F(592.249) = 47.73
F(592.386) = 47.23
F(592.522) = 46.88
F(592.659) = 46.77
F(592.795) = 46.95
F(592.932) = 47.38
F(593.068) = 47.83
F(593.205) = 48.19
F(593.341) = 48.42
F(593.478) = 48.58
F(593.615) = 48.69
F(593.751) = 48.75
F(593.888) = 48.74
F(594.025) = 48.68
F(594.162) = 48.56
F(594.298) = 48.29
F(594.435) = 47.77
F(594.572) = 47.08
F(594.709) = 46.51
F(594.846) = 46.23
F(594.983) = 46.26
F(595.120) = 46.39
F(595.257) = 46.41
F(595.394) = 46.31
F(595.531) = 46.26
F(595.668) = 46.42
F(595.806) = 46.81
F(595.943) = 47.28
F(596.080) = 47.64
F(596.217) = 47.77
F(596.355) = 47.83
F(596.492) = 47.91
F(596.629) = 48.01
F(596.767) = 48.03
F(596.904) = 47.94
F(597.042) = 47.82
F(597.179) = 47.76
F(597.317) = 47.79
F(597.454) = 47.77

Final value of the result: -0.28 nm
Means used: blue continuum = 41.8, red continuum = 46.7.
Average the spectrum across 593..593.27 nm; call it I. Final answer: 48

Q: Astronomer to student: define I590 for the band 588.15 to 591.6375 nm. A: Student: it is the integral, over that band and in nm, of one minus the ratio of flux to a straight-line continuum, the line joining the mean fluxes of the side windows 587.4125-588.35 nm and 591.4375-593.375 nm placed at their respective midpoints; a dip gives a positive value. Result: 0.28 nm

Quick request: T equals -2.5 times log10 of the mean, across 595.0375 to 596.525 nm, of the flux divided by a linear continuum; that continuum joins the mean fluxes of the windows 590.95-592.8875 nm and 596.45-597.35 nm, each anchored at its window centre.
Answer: 0.02 mag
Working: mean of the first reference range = 48.2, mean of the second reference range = 47.9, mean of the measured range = 47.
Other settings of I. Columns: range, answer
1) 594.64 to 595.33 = 46.4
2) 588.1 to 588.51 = 45.6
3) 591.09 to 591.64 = 48.9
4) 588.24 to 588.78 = 43.3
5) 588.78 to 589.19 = 39.5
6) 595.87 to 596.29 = 47.6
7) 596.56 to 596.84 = 48.1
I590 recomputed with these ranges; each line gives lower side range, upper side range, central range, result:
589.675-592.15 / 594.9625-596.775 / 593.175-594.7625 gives -0.03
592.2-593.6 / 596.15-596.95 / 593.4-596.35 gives 0.02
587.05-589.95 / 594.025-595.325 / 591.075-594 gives -0.13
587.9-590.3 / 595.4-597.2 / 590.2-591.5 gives -0.13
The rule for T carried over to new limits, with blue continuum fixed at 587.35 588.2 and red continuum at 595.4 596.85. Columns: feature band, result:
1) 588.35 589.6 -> 0.205 mag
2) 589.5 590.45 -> 0.120 mag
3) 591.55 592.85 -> 0.008 mag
